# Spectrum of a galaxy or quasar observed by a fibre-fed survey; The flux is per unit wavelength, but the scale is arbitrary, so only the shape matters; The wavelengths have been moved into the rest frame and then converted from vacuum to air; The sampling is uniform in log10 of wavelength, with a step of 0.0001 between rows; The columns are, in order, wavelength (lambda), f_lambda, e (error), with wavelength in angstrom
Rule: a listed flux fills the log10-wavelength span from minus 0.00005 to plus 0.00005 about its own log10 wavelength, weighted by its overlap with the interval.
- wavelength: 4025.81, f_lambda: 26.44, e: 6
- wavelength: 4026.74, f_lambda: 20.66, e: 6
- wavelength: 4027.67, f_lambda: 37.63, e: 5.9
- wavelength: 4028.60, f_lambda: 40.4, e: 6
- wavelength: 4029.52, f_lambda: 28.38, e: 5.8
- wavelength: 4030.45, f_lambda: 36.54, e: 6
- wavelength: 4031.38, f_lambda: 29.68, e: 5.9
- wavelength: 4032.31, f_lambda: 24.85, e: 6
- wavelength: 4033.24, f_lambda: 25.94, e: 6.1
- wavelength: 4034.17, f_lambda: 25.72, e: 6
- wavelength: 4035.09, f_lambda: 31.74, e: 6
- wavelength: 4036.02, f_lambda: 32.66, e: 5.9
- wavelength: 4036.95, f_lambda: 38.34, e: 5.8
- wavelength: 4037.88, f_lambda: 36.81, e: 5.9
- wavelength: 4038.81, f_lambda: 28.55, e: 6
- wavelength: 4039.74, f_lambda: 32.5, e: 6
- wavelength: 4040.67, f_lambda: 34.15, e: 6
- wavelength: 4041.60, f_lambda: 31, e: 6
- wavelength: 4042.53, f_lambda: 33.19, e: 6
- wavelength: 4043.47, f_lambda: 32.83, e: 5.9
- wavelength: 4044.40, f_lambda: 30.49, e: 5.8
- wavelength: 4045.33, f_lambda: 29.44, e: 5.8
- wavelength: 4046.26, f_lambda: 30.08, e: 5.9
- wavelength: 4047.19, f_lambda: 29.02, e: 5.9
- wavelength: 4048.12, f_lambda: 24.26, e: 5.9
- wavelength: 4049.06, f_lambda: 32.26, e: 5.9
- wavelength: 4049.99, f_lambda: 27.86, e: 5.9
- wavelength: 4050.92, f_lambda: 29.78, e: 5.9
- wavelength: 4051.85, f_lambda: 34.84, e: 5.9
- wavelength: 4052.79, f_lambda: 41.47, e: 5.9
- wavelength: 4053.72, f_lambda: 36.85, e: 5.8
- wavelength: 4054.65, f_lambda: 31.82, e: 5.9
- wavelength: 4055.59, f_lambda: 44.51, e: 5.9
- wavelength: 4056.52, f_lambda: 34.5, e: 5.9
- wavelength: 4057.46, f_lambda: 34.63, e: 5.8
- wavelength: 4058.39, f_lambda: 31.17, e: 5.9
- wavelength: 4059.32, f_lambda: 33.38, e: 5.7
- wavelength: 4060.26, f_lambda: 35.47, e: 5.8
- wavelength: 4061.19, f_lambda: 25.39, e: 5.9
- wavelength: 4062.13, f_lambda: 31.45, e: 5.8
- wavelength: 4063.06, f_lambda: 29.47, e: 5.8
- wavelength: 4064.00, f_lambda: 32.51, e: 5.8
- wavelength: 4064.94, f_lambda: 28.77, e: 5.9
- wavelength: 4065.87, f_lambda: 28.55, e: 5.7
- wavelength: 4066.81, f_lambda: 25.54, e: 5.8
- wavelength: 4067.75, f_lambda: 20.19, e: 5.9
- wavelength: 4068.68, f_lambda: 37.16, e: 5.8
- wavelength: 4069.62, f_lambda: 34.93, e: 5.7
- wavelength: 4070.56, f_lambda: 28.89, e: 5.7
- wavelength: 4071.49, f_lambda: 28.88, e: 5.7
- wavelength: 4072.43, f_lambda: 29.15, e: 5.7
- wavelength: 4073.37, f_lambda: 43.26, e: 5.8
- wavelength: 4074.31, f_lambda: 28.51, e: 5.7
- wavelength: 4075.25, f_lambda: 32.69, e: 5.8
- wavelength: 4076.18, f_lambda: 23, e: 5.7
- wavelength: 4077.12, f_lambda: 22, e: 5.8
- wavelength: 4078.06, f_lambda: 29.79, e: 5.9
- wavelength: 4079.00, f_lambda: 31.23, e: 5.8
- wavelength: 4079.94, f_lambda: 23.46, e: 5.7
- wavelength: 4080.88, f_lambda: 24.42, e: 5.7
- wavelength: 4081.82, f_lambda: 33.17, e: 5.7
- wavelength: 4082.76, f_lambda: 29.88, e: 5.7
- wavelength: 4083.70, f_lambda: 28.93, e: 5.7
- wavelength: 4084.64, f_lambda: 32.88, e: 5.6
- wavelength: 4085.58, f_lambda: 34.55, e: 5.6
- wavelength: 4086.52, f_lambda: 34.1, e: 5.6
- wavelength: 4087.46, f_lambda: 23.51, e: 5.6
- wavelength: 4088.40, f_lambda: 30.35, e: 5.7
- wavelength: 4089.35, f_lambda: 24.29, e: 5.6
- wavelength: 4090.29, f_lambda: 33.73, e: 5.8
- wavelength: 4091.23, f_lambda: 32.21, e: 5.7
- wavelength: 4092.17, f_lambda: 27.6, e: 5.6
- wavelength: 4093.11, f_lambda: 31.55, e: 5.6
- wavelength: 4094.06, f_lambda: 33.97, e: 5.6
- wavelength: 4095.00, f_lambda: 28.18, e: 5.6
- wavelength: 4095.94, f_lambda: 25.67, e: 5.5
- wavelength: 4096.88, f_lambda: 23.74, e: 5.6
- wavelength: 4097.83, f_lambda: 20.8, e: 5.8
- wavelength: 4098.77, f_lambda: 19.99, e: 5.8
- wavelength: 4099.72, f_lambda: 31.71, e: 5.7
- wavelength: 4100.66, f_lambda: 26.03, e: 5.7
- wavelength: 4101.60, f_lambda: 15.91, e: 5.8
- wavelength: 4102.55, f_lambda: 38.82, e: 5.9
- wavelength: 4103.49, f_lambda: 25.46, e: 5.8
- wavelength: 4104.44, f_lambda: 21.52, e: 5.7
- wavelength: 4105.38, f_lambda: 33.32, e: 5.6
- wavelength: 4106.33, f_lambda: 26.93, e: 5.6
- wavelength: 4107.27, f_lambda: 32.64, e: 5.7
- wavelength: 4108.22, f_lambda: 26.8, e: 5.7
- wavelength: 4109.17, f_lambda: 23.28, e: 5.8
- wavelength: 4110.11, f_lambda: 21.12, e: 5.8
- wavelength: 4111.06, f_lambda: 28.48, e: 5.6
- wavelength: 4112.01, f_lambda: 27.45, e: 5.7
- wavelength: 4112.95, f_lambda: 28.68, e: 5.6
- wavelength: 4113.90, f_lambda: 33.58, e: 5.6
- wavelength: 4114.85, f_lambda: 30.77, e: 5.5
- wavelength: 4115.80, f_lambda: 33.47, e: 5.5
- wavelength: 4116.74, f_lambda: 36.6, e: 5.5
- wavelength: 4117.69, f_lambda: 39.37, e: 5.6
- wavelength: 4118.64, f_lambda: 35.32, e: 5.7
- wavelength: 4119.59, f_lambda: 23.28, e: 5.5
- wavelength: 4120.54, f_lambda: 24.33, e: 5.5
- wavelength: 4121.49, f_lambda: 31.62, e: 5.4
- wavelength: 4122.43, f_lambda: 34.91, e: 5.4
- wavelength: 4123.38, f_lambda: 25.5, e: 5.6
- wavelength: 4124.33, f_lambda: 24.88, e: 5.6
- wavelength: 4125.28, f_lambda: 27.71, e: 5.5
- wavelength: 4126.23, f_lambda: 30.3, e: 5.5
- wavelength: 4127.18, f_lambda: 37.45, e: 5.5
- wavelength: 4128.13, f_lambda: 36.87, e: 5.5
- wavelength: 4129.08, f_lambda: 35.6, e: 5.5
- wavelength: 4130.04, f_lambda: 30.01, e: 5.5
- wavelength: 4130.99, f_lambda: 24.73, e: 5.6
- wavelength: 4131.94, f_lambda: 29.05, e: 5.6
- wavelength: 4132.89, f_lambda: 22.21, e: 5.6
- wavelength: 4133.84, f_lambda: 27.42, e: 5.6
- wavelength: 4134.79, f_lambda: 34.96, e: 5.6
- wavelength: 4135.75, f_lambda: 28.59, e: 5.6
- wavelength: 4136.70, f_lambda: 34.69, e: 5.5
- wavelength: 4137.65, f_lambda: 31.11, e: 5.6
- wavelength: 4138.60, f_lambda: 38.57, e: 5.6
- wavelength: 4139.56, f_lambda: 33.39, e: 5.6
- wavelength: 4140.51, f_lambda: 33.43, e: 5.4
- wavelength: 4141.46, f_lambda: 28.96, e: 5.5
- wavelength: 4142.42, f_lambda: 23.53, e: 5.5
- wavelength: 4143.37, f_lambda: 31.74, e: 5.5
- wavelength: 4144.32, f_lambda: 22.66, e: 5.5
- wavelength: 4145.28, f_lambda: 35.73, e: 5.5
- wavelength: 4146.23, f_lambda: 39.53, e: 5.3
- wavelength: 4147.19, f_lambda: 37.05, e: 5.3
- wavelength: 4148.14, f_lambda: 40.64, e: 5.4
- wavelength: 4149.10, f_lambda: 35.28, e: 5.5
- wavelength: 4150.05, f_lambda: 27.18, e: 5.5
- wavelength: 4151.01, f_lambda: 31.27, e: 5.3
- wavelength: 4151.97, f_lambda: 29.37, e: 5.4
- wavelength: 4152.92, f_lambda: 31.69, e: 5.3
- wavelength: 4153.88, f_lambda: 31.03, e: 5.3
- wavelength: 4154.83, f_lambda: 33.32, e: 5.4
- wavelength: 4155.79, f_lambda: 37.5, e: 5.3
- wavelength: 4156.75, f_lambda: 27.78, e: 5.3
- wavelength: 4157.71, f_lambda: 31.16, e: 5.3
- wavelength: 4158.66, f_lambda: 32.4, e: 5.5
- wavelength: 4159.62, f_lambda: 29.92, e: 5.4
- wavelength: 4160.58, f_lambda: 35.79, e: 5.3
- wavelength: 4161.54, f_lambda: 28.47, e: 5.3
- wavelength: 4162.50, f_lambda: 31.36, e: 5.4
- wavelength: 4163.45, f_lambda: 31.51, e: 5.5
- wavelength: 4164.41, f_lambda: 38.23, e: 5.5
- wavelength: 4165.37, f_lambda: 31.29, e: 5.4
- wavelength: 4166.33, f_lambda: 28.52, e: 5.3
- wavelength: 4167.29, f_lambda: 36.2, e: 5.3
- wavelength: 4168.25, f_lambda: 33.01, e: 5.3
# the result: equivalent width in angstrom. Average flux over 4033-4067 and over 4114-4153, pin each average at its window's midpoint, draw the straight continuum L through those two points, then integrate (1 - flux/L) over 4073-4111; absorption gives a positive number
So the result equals 4.2 angstrom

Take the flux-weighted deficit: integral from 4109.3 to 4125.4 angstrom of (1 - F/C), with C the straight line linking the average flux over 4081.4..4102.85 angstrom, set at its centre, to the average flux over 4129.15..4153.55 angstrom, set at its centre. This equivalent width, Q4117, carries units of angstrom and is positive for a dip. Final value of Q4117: 0.2 angstrom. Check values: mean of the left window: 28.7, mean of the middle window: 29.7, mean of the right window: 31.4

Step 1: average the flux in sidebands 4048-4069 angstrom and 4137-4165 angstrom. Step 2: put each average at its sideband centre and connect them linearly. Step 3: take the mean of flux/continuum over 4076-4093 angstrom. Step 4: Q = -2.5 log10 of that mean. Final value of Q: 0.11 mag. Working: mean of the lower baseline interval 31.9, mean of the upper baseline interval 32.4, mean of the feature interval 29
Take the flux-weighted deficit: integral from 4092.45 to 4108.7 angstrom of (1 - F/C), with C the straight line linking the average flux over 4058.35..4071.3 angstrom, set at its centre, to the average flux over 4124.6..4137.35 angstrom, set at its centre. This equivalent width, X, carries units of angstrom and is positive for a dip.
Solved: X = 1.7 angstrom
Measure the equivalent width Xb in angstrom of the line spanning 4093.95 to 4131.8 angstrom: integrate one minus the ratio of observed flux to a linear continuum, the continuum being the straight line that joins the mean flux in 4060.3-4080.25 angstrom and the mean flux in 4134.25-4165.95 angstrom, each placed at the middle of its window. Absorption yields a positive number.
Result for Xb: 2.6 angstrom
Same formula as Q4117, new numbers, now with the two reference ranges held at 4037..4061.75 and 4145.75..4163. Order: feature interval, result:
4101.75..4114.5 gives 1.8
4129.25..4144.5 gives 1.3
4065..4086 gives 2.0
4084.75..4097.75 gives 1.3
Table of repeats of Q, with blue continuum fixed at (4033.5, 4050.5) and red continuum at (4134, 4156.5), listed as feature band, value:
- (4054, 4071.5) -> -0.01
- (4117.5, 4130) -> 0.04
